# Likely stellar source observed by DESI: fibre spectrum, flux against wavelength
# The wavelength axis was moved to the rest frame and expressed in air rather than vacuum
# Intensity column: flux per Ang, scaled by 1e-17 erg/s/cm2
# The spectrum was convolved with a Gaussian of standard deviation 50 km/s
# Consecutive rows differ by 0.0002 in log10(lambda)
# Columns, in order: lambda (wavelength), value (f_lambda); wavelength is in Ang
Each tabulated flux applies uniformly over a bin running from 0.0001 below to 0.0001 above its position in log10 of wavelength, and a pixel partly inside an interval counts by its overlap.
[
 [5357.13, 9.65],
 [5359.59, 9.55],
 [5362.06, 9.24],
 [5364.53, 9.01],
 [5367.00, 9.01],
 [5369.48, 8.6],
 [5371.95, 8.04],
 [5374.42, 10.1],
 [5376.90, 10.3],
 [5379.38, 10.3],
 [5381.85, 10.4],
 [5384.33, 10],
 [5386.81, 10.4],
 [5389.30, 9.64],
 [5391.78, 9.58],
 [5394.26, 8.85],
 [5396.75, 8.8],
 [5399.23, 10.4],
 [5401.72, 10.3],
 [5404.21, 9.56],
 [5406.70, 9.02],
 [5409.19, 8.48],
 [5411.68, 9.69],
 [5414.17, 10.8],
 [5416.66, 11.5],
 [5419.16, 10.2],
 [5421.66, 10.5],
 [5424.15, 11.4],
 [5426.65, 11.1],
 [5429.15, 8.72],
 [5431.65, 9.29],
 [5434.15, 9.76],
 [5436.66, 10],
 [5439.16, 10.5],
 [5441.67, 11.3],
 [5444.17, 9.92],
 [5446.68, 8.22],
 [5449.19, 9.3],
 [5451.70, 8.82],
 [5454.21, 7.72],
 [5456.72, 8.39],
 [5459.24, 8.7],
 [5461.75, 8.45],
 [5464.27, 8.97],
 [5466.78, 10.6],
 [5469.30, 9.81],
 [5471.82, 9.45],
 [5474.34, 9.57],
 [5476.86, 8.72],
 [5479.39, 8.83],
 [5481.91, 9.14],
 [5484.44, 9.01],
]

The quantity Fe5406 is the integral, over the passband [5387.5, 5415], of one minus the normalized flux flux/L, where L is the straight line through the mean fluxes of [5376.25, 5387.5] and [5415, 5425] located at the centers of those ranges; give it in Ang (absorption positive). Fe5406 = 2.7 Ang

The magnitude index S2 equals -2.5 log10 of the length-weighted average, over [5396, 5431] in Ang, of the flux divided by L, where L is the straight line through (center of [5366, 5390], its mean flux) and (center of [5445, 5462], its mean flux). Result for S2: -0.10 mag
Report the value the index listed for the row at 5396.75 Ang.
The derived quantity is 8.8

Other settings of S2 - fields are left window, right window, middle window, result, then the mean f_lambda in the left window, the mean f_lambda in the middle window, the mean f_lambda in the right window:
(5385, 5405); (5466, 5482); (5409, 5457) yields -0.03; 9.7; 9.84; 9.43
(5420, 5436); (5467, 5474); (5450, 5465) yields 0.16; 10.1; 8.51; 9.76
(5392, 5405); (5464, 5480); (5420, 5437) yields -0.06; 9.58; 10.1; 9.47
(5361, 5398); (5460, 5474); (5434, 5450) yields -0.05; 9.49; 9.88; 9.44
